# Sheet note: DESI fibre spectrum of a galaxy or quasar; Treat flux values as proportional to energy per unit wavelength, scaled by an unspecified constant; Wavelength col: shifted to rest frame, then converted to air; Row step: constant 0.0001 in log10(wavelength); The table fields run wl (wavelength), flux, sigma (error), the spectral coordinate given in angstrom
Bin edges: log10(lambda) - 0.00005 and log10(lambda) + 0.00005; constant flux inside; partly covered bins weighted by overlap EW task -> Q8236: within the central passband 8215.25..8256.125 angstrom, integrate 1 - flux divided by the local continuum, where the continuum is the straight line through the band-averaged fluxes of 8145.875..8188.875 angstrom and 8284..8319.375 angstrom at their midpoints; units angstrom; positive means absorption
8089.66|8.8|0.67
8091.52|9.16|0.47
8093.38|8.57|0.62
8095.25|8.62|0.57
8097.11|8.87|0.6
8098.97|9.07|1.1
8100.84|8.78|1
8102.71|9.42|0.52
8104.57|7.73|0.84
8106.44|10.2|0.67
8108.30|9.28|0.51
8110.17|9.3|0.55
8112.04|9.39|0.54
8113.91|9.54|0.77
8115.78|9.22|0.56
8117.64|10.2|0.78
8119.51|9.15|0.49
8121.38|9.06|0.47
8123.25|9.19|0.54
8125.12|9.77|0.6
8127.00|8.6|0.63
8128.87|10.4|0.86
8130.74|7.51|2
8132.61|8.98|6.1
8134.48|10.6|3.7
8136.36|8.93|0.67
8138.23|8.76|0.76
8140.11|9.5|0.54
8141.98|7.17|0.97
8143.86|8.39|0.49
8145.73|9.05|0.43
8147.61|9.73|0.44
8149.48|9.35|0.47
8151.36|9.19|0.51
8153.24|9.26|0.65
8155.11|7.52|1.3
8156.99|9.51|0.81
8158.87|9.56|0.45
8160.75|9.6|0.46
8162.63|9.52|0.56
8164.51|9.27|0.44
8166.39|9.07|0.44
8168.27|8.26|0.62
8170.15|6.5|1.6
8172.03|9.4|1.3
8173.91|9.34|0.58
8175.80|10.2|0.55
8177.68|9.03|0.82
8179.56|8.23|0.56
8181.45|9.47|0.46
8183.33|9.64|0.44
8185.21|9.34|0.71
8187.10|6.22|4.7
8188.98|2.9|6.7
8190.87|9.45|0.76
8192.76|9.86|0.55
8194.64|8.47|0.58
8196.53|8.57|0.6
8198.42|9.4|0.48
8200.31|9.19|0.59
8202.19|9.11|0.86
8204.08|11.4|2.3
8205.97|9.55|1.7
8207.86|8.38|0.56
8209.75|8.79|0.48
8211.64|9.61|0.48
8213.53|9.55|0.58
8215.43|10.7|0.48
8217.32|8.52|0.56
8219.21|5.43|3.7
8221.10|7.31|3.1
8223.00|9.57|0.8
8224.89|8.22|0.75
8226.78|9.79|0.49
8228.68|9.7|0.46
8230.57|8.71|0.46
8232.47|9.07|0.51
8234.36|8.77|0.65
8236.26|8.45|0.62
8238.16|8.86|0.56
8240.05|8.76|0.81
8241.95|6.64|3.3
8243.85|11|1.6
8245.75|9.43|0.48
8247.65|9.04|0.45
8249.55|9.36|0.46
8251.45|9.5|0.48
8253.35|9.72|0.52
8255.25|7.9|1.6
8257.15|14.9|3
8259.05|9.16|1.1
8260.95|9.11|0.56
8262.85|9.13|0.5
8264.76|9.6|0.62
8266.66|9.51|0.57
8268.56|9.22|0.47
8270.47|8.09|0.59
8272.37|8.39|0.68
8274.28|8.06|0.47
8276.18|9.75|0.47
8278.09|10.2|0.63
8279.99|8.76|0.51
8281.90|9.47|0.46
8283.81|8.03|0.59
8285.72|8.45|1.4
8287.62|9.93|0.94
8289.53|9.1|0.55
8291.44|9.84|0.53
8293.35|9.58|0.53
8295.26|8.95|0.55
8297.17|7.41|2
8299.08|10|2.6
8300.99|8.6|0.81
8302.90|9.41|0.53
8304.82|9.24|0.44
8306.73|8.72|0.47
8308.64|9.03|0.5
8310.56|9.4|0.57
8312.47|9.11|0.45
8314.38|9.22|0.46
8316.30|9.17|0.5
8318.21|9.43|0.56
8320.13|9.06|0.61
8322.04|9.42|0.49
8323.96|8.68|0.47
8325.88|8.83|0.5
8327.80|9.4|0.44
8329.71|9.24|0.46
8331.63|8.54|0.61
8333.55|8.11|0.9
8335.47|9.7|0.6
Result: 0.8 angstrom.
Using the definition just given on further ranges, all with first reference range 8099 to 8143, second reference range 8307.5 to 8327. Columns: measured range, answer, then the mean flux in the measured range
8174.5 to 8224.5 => 2.09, 8.76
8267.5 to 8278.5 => 0.29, 8.89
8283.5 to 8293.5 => -0.06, 9.2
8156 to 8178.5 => 0.12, 9.1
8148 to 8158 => 0.15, 9.02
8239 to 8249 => 0.17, 8.99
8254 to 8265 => -1.02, 9.98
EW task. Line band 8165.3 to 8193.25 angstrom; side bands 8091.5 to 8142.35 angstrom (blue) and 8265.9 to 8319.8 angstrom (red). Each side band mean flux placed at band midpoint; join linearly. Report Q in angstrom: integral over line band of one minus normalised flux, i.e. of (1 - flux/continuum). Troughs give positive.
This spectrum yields 2.0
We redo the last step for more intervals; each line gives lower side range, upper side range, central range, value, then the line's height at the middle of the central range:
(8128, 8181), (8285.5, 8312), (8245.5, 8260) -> -1.3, 9.09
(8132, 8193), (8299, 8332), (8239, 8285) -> -1.3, 9.01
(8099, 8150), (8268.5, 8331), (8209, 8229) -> 0.6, 9.1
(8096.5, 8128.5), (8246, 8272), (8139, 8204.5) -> 3.7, 9.36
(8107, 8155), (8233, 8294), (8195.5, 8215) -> -0.4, 9.2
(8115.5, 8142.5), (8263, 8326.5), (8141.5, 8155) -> 0.4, 9.16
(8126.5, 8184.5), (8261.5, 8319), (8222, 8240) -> 0.1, 9.06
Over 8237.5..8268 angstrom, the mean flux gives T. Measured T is 9.48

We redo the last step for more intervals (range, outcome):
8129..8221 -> 8.85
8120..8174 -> 9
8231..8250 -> 8.92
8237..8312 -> 9.21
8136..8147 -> 8.65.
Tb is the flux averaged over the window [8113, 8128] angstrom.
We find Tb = 9.35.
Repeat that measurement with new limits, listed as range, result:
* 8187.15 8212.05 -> 8.71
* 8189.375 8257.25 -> 9.06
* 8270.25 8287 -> 8.86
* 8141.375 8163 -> 9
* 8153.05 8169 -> 9.07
